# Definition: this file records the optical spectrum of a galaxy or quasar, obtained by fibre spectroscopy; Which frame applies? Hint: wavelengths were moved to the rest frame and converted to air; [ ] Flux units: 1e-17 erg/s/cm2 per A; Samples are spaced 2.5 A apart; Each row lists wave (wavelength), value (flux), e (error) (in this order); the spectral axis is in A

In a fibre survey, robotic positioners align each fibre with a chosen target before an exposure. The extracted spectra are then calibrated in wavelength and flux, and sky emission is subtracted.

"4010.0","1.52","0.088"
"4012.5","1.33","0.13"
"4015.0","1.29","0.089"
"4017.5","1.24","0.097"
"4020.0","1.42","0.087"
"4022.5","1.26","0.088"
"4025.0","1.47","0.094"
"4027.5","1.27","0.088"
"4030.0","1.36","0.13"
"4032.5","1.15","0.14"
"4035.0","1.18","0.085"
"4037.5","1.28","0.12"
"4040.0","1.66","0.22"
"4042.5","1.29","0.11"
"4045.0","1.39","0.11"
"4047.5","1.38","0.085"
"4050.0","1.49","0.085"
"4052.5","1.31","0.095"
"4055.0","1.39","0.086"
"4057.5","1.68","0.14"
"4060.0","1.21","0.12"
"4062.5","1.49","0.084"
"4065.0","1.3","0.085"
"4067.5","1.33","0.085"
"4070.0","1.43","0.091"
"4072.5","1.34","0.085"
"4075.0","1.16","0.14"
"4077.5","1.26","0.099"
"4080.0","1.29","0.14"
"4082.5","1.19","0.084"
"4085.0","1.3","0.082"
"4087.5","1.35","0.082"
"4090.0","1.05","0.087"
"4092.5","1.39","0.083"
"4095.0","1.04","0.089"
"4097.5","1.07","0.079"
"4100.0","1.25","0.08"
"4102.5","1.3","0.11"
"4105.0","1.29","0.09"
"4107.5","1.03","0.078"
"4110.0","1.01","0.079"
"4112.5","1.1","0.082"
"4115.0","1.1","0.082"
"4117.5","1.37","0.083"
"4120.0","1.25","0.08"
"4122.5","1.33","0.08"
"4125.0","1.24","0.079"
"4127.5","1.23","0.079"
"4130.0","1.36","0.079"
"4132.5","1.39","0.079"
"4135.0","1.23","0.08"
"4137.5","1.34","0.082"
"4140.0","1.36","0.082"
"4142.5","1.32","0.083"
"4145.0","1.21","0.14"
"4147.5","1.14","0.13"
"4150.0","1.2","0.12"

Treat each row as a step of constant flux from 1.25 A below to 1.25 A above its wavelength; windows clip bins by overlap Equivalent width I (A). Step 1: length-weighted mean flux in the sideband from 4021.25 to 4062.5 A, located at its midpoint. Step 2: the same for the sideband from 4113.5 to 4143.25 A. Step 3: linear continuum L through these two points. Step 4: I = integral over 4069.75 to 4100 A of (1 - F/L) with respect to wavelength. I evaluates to 2.2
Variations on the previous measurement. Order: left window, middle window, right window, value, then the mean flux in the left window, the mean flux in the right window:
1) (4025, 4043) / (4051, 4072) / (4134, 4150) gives -1.33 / 1.32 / 1.26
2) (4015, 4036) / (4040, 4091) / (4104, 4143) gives -2.64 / 1.29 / 1.25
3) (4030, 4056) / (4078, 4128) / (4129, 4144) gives 4.82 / 1.35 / 1.33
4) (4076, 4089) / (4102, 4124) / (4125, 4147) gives 1.55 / 1.27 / 1.3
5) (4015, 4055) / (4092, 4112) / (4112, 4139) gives 2.01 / 1.34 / 1.27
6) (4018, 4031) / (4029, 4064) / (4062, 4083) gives -1.20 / 1.35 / 1.31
